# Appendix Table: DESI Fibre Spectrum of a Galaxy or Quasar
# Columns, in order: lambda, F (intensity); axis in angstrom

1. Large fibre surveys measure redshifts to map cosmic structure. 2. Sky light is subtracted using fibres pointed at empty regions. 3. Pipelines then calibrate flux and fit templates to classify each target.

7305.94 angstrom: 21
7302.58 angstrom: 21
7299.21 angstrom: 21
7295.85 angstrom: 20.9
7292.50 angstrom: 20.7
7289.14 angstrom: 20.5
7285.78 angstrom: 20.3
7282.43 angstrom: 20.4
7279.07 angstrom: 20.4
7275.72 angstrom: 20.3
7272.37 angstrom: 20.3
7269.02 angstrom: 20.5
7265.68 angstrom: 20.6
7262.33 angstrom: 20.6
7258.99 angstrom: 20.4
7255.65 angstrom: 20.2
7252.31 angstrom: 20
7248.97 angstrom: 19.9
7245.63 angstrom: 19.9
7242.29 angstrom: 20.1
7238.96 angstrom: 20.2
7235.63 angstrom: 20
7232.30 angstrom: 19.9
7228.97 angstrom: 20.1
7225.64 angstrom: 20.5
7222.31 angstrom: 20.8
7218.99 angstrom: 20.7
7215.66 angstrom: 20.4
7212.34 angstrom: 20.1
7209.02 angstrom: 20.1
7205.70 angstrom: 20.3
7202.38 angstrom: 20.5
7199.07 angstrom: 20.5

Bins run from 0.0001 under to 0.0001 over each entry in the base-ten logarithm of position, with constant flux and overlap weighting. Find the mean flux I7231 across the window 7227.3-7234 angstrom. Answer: 20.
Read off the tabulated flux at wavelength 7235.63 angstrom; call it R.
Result 20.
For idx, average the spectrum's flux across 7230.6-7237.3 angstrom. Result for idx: 20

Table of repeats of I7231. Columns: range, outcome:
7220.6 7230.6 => 20.5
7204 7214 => 20.2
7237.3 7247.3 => 20.1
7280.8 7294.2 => 20.5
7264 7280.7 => 20.4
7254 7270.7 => 20.5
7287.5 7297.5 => 20.7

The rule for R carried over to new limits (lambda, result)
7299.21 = 21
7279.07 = 20.4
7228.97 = 20.1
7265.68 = 20.6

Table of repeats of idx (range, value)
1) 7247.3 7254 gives 19.9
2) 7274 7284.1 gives 20.4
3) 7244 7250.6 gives 19.9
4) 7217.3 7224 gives 20.7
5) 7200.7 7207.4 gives 20.4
